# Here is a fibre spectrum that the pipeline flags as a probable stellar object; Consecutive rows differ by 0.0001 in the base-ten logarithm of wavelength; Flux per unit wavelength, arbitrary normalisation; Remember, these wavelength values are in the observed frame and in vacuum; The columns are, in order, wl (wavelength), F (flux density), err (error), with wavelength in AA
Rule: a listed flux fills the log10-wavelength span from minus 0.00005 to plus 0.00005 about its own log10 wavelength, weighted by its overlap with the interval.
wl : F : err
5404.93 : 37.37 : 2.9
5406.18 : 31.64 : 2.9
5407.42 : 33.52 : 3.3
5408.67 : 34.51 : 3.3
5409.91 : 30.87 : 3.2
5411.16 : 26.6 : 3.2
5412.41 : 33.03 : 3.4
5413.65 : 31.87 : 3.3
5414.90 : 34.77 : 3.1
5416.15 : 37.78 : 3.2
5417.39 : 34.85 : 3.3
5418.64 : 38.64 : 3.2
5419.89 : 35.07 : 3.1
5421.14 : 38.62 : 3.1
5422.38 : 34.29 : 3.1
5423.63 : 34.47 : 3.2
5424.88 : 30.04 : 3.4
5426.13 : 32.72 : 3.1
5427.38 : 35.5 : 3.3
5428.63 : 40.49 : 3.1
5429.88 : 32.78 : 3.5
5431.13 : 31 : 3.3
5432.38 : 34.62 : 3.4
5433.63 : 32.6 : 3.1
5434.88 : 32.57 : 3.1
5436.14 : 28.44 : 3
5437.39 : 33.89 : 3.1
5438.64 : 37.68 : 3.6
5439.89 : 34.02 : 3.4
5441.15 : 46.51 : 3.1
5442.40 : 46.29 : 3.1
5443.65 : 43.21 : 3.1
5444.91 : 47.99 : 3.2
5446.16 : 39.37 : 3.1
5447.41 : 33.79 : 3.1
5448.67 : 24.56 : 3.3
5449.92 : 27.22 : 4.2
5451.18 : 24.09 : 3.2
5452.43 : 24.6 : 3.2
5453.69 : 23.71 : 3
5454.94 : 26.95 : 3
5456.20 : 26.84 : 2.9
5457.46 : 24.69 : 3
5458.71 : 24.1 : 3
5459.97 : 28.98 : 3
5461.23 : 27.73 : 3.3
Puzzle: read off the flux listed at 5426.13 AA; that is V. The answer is 32.72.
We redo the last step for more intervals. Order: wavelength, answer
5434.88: 32.57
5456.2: 26.84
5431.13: 31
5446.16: 39.37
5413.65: 31.87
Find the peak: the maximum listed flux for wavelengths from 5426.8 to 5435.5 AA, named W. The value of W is 40.49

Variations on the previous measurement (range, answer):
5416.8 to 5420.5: 38.64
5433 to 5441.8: 46.51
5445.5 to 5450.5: 39.37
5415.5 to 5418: 37.78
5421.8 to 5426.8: 34.47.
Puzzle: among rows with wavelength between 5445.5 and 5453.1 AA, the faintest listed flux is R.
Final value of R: 24.09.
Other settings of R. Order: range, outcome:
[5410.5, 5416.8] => 26.6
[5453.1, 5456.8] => 23.71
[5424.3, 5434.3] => 30.04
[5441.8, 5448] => 33.79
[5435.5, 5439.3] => 28.44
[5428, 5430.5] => 32.78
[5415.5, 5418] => 34.85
